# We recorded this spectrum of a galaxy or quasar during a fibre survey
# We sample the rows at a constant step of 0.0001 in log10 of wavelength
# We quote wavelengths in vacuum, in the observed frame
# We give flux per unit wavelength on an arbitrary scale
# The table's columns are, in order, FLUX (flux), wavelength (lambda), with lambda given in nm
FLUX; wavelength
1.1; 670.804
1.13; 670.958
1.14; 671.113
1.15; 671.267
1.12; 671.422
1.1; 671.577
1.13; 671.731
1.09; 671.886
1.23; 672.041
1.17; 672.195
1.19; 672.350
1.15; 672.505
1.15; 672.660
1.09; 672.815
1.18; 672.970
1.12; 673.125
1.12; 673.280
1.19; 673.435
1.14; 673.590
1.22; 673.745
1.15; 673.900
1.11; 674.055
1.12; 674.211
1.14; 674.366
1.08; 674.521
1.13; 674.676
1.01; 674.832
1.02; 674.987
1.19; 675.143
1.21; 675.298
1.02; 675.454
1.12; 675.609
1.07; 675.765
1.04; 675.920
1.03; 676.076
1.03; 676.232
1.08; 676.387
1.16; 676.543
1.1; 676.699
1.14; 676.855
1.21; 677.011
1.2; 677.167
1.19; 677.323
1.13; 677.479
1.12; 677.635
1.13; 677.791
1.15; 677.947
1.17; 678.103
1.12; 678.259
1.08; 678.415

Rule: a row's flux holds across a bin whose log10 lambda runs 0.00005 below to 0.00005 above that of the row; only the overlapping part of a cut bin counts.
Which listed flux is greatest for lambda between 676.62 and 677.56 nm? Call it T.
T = 1.21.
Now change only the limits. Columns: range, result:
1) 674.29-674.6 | 1.14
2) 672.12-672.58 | 1.19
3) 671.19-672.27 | 1.23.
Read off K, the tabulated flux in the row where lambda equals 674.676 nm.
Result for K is 1.13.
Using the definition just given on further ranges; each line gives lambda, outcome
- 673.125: 1.12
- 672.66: 1.15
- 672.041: 1.23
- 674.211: 1.12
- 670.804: 1.1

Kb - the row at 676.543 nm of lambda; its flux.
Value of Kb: 1.16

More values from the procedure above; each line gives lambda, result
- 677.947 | 1.15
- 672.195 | 1.17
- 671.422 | 1.12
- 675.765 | 1.07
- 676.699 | 1.1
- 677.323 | 1.19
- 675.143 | 1.19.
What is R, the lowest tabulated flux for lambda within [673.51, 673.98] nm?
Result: 1.14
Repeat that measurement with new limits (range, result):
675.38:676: 1.02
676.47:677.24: 1.1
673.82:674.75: 1.08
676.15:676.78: 1.03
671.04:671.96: 1.09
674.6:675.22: 1.01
